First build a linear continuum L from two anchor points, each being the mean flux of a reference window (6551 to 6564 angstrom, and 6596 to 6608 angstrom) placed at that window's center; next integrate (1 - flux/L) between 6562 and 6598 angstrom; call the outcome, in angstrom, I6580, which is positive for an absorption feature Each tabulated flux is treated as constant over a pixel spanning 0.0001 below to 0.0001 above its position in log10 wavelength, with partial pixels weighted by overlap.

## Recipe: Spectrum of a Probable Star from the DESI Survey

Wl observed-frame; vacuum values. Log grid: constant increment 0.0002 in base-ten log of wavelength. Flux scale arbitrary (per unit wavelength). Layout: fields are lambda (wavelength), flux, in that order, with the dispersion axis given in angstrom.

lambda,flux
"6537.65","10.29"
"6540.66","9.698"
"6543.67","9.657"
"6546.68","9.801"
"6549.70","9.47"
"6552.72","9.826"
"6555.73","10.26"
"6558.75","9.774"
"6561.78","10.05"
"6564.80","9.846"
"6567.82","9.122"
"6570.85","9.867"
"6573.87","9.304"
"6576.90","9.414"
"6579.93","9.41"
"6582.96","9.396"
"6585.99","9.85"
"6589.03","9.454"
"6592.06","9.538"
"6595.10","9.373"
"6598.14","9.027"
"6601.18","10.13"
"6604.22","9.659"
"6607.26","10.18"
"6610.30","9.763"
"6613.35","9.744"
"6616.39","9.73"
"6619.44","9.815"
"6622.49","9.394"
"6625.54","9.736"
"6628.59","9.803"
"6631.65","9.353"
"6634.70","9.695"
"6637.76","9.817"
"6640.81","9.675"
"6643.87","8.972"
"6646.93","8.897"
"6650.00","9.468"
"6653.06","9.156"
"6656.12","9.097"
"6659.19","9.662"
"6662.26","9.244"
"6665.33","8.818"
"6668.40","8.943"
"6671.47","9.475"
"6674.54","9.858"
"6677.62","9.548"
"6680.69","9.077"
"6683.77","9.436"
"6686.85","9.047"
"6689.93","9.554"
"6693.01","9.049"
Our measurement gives 1.2 angstrom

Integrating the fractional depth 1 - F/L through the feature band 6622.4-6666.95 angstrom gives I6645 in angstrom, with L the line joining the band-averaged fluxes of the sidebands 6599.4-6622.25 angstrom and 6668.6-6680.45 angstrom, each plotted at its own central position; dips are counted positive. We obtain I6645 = 1.2 angstrom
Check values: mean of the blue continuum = 9.83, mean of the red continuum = 9.49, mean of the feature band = 9.38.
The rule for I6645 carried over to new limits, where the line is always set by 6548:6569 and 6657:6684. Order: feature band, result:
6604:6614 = -0.3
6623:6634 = -0.1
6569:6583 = 0.3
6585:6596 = 0.1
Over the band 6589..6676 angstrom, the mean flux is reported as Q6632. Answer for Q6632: 9.5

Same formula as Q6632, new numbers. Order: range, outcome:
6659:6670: 9.11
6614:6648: 9.55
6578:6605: 9.53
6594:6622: 9.71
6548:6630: 9.66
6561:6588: 9.57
